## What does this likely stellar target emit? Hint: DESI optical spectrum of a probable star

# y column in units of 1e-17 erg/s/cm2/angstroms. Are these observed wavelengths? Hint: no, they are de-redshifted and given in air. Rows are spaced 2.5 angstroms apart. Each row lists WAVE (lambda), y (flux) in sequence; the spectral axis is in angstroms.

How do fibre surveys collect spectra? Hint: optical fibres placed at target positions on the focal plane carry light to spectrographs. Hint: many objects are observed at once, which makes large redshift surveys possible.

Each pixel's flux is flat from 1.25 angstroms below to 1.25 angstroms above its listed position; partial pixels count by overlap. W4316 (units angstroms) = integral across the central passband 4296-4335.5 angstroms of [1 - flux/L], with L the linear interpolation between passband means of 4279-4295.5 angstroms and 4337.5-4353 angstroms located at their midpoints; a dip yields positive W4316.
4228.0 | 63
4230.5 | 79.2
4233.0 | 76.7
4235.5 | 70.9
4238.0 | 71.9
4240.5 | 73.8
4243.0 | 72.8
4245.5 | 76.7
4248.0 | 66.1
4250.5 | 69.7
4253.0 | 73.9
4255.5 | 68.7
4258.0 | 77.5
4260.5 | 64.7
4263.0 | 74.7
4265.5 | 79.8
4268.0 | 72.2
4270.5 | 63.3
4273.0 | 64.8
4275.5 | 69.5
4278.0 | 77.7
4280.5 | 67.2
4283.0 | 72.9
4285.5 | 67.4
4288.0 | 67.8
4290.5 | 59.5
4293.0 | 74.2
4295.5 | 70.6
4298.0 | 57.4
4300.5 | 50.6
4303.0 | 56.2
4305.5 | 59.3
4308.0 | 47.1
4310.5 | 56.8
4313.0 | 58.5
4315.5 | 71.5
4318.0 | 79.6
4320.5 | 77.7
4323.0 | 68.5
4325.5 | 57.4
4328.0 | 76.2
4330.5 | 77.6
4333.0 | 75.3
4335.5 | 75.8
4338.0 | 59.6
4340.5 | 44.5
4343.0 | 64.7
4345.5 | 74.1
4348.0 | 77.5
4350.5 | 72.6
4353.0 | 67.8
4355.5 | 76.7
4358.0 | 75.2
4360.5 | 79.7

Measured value 1.2 angstroms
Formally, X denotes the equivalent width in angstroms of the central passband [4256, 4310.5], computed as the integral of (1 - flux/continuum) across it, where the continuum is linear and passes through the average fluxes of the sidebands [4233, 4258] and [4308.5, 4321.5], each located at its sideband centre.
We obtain 2.69 angstroms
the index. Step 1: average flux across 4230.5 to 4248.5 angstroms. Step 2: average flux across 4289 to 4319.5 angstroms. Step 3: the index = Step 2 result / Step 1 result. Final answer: 0.8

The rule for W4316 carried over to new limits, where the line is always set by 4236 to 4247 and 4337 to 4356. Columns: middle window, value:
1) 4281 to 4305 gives 2.13 angstroms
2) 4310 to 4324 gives -0.14 angstroms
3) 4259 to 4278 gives 0.34 angstroms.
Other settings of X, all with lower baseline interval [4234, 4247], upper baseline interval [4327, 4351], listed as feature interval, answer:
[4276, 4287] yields 0.1 angstroms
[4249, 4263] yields 0.3 angstroms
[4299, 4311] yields 2.9 angstroms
